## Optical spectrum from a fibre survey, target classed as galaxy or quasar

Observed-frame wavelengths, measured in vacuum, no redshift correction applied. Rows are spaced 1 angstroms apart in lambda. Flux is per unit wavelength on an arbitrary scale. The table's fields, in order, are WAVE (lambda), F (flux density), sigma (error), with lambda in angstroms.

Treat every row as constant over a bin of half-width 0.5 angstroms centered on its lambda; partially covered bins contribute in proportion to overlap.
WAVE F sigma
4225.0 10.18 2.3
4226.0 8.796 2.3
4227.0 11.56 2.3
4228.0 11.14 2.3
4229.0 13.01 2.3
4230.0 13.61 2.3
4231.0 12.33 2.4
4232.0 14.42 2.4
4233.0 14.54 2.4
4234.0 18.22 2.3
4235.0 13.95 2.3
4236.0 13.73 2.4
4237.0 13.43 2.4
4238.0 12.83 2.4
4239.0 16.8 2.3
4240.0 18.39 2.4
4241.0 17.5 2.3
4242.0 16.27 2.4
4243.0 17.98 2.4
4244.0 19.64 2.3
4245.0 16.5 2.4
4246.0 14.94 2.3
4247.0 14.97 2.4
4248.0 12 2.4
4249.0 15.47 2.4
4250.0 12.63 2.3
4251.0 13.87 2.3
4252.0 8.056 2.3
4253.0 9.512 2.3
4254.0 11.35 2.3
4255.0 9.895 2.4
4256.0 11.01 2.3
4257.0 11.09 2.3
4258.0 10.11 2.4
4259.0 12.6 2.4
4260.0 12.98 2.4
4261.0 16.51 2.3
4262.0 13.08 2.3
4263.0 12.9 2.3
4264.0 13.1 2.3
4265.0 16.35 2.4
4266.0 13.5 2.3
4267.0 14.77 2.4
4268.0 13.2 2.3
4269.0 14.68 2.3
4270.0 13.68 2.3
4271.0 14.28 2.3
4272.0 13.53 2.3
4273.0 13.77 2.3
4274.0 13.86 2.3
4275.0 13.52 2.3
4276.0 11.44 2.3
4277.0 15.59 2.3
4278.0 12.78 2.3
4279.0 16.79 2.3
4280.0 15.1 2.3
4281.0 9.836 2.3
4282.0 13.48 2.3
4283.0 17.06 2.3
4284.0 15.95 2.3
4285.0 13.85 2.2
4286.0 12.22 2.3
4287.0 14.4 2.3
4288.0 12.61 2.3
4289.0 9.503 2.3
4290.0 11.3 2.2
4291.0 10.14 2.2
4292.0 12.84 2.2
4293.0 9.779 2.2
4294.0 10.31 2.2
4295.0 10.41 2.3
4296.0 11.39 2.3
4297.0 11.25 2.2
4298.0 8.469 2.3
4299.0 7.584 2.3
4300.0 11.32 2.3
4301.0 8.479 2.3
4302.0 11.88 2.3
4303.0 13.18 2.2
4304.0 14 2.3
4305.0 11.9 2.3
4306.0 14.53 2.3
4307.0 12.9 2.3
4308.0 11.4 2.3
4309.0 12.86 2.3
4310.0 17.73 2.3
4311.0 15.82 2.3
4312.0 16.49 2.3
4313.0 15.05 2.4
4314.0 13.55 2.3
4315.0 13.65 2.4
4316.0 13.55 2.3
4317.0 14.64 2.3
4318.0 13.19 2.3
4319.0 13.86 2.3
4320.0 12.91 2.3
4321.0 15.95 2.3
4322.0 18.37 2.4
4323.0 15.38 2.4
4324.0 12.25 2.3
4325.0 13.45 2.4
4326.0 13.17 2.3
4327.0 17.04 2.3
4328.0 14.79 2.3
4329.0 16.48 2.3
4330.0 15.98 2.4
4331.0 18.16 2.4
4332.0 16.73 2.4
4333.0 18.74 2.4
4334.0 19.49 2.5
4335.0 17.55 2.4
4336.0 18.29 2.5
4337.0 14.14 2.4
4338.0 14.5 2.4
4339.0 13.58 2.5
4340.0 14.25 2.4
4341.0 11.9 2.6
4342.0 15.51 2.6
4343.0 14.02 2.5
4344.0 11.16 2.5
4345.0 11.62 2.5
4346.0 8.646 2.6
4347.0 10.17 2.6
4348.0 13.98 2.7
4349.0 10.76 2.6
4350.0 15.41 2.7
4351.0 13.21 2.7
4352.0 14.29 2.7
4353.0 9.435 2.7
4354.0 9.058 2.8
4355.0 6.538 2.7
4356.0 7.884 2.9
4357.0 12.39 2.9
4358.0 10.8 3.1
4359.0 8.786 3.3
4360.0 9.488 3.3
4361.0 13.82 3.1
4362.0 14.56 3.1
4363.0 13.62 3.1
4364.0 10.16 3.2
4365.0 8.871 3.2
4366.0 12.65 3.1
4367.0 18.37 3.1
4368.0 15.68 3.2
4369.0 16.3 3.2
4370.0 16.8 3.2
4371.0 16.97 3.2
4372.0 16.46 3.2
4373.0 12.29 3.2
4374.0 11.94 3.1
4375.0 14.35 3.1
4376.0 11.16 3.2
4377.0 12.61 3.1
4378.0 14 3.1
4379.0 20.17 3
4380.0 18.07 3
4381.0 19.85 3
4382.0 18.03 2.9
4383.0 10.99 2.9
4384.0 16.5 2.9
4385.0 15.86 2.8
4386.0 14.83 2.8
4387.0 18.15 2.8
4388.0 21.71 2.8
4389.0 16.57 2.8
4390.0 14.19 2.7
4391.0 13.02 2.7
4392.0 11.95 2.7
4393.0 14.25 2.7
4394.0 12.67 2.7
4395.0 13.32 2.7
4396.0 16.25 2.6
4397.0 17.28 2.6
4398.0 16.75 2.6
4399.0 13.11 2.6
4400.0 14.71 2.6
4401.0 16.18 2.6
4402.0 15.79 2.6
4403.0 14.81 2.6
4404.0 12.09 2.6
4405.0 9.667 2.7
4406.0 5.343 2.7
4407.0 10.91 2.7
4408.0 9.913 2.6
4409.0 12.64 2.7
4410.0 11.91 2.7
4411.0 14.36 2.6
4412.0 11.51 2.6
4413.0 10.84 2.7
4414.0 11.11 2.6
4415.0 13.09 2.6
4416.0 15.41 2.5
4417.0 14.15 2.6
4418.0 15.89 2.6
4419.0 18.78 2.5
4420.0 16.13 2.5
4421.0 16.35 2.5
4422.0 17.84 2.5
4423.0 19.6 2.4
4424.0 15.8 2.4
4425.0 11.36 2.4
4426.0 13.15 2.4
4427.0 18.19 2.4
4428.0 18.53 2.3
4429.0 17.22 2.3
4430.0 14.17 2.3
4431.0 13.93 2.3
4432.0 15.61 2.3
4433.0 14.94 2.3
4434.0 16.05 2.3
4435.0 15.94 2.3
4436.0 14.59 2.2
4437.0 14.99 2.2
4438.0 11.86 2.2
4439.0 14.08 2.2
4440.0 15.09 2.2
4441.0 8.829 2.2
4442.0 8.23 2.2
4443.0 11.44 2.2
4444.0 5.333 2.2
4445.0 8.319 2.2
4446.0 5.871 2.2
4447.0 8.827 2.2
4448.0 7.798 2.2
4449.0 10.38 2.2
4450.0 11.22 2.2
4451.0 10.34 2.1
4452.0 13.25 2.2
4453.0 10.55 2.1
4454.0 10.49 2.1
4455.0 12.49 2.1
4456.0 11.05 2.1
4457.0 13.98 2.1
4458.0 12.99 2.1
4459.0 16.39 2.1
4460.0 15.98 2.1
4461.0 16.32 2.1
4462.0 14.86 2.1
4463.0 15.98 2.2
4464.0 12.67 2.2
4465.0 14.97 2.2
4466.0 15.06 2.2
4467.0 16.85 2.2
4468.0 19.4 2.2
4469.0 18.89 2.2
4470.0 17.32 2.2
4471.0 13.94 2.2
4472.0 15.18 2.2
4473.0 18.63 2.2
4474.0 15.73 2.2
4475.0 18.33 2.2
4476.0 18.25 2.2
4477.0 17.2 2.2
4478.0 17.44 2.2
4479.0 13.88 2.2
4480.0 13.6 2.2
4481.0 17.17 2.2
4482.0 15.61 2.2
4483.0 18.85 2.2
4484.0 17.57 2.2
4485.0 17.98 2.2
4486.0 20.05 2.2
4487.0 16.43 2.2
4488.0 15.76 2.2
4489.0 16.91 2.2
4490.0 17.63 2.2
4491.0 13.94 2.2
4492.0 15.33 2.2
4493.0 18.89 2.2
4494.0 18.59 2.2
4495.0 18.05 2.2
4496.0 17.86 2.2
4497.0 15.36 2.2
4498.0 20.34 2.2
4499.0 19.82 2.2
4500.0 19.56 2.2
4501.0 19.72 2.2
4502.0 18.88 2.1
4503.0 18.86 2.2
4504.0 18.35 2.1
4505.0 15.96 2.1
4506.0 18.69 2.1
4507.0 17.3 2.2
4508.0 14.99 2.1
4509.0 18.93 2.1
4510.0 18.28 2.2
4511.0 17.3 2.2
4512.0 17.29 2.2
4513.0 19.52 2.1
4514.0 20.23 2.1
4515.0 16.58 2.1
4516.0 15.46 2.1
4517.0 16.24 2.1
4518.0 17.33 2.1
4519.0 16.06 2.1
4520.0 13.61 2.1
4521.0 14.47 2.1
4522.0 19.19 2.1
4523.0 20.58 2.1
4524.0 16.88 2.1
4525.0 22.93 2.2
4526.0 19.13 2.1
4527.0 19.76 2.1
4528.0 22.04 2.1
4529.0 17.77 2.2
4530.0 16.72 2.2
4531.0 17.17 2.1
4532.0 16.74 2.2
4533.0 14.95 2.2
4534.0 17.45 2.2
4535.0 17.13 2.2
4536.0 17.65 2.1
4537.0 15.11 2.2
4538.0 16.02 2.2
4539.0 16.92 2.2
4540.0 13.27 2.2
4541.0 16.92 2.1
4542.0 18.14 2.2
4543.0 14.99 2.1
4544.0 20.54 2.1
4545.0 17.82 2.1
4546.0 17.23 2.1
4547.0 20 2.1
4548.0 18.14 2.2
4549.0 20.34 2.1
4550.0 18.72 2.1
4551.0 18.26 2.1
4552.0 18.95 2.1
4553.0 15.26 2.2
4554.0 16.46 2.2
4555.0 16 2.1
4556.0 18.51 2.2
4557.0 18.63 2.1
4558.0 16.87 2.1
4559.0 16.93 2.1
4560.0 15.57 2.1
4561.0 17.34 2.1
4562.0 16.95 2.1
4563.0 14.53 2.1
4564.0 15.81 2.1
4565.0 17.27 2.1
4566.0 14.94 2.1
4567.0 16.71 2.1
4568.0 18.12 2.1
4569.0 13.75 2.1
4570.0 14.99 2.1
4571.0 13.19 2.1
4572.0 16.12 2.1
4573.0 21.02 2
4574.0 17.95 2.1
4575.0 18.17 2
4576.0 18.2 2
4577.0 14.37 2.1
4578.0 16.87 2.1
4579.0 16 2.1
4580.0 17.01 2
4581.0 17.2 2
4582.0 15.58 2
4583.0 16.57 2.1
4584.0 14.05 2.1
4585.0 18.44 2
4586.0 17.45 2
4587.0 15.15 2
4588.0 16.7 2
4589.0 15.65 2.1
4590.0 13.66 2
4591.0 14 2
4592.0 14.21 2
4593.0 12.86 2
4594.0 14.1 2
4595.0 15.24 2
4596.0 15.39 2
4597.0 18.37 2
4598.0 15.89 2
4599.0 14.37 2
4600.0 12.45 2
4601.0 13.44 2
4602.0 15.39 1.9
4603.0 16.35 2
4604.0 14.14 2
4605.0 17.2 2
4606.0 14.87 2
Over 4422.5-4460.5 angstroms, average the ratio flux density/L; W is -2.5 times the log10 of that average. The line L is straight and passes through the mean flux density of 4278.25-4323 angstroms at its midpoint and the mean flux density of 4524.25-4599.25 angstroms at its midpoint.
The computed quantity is 0.17 mag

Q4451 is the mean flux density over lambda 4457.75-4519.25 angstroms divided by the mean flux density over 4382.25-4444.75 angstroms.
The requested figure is 1.21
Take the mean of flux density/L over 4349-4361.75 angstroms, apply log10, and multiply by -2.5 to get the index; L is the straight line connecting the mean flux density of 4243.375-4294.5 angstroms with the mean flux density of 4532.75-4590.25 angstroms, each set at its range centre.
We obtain 0.28 mag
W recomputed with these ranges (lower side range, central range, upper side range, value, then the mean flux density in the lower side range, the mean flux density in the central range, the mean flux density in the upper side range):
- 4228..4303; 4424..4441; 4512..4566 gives 0.07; 13.2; 14.8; 17.4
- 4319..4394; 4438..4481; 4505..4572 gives 0.18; 14.2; 13.5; 17.2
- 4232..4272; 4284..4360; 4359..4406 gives 0.10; 14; 13.1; 14.6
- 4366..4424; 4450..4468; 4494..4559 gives 0.17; 14.7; 13.9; 17.7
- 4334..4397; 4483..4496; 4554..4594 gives -0.14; 13.9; 17.3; 16.2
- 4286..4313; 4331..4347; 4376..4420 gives -0.13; 12.1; 14.6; 14.4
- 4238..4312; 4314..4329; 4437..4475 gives -0.10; 13.2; 14.5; 13.1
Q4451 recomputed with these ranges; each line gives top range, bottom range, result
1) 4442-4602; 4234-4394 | 1.18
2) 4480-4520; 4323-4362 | 1.31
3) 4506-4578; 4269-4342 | 1.25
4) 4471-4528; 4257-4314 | 1.35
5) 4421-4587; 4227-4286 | 1.16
